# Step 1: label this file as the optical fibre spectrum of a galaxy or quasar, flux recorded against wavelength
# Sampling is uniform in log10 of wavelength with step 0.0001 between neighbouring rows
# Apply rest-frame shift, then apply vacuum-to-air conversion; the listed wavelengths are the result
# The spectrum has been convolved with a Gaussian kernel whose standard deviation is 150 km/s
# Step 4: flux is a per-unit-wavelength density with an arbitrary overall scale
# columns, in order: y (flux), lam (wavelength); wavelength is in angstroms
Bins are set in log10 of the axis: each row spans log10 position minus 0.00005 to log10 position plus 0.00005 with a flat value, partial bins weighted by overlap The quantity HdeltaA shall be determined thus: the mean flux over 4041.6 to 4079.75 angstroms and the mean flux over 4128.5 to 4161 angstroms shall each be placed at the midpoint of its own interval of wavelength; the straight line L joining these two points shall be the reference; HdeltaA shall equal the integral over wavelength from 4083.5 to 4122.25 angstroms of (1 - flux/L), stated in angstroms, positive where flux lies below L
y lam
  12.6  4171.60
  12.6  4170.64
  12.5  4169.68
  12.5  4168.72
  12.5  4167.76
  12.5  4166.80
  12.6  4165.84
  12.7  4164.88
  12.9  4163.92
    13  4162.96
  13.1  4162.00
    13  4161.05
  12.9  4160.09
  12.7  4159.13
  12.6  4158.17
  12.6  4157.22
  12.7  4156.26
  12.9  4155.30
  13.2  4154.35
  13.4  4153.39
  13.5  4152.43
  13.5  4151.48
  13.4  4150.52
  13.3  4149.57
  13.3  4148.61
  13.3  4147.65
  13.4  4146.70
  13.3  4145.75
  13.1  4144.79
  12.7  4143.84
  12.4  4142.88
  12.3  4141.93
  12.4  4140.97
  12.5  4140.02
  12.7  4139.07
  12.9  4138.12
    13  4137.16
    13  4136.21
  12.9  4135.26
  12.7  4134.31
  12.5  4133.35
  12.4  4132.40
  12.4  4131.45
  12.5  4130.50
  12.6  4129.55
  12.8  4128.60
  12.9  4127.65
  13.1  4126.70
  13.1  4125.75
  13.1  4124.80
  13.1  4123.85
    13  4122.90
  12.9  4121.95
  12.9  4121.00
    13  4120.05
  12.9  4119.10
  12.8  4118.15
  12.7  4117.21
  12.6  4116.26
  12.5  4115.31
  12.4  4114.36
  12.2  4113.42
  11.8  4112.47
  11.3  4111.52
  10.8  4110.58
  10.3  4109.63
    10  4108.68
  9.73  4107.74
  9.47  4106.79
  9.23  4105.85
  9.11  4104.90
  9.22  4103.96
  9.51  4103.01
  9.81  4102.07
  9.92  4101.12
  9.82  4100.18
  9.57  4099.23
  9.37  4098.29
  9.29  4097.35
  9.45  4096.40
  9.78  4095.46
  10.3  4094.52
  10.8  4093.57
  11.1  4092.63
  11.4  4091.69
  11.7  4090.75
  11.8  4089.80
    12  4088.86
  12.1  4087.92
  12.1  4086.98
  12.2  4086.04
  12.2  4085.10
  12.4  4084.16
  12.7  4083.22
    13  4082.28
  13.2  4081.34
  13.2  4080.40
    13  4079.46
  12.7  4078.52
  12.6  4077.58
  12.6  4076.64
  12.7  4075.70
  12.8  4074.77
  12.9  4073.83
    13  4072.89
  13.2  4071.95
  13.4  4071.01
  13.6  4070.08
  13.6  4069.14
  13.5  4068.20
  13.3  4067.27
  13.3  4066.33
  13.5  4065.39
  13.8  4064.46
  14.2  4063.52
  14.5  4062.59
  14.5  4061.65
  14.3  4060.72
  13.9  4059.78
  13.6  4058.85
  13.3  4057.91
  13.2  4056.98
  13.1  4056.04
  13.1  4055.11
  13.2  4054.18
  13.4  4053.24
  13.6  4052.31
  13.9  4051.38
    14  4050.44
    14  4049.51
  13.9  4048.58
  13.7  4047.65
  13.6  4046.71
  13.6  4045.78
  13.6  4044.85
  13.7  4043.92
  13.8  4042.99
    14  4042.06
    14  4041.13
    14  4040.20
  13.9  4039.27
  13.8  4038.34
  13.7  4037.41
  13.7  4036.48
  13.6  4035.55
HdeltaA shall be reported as 6.2 angstroms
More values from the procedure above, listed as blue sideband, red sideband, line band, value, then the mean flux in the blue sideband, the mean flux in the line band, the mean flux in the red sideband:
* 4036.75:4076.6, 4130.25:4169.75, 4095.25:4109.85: 4.0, 13.6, 9.58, 12.9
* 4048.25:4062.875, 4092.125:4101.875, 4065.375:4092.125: -2.7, 13.7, 12.7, 9.94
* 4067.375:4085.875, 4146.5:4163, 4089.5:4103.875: 3.1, 13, 10.2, 13.1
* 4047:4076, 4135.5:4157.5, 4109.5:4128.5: 0.9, 13.6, 12.5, 13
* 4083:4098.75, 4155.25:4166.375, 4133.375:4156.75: -1.0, 11.2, 13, 12.8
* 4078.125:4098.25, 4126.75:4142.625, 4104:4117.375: 1.4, 11.7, 10.9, 12.7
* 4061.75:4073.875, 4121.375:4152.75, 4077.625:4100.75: 3.3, 13.6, 11.5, 12.9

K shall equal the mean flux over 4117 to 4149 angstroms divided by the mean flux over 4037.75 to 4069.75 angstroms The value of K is 0.9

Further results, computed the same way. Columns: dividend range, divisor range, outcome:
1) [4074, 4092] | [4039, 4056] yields 0.91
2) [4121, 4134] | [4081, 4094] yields 1.06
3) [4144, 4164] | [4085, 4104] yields 1.23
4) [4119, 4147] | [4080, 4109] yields 1.18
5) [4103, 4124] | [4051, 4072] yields 0.84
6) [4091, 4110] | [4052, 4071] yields 0.73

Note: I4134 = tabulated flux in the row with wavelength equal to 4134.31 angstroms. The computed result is 12.7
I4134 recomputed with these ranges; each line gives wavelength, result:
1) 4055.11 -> 13.1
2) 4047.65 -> 13.7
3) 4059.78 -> 13.9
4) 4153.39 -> 13.4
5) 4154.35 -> 13.2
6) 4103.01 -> 9.51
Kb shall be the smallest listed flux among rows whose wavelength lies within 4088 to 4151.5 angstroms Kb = 9.11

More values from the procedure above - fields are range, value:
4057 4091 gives 11.7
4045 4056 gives 13.1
